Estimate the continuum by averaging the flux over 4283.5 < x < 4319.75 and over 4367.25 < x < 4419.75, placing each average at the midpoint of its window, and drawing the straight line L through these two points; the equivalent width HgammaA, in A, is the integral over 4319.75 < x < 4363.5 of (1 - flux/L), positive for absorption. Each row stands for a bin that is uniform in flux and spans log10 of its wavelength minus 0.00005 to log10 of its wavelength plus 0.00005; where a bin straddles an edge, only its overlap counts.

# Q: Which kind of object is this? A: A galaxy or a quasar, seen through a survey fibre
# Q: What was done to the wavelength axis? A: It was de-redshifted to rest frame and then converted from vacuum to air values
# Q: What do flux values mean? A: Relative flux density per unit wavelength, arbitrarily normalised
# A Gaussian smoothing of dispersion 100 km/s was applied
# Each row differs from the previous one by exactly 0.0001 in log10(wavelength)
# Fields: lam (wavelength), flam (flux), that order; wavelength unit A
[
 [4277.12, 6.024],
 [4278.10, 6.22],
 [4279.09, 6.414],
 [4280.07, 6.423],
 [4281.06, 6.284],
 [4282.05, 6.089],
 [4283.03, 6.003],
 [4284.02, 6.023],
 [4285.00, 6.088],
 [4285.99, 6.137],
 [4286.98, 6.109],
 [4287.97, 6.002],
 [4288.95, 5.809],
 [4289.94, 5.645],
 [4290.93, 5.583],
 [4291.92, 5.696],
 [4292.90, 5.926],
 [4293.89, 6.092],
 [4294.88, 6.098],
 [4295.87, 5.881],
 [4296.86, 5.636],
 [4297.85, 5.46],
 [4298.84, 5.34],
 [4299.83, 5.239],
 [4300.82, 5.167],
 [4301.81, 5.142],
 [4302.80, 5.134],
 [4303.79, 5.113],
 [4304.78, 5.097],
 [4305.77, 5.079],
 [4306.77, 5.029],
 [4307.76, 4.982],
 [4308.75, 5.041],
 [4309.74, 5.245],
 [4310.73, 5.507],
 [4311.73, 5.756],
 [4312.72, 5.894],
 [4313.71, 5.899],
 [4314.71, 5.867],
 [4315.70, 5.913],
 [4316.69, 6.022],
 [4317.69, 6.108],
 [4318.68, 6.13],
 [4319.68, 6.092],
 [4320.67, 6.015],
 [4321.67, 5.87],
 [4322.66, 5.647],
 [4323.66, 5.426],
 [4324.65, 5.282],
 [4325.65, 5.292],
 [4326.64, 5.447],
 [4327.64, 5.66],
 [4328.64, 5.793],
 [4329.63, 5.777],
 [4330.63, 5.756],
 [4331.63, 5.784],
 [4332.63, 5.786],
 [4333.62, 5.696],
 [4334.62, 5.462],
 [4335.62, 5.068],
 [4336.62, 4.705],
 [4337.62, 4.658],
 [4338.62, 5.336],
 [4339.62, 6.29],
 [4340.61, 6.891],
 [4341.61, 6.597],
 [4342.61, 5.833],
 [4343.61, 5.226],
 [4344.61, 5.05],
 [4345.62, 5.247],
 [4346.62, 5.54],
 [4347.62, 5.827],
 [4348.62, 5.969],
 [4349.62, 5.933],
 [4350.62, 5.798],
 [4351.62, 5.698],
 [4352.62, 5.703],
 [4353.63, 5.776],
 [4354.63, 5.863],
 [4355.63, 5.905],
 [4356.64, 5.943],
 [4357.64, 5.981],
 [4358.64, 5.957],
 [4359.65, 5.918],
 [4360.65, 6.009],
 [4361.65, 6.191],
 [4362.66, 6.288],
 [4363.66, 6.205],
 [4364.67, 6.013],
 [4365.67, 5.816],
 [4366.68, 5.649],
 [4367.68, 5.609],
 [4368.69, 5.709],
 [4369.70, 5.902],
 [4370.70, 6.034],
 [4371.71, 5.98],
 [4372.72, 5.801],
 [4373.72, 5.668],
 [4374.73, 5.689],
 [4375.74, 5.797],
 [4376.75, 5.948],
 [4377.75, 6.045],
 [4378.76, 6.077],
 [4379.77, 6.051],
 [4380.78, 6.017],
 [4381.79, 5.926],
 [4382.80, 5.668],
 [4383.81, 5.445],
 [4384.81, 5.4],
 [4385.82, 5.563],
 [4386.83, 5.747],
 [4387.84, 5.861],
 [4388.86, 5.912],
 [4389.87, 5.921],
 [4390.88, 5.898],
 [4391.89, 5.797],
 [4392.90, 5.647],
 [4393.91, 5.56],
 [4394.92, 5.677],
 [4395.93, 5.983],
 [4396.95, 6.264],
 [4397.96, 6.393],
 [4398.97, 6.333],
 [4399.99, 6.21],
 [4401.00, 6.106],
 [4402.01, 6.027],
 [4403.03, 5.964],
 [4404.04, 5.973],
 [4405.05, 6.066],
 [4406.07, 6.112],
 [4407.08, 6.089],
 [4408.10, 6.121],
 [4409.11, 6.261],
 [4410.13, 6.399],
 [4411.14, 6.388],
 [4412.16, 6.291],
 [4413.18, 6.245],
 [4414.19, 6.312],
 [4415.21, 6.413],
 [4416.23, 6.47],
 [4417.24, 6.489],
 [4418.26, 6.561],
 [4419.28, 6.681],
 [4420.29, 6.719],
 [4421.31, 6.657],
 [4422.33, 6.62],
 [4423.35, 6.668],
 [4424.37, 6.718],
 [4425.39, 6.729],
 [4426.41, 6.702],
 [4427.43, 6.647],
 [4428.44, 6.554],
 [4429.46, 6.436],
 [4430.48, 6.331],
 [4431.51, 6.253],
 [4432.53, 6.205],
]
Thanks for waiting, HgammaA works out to 0.6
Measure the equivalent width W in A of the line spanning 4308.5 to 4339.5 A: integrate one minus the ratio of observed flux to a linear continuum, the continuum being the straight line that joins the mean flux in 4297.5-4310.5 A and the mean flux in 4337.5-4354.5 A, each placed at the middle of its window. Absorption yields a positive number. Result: -1.0 A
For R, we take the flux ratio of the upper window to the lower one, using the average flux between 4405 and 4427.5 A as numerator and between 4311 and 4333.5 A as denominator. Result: 1.12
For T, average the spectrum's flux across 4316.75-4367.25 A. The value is 5.76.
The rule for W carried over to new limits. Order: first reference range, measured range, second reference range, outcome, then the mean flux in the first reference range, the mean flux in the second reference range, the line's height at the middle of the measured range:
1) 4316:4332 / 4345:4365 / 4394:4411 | 0.1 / 5.76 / 6.12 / 5.9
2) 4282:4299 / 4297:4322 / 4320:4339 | 0.7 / 5.87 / 5.5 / 5.69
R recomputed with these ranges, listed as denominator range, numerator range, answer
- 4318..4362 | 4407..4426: 1.13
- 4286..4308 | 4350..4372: 1.07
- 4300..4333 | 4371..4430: 1.10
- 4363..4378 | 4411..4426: 1.11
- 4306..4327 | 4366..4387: 1.03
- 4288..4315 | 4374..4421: 1.10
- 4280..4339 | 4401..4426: 1.13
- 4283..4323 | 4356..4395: 1.03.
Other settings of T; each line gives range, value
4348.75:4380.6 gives 5.9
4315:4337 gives 5.68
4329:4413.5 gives 5.87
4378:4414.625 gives 5.99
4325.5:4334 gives 5.68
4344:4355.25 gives 5.67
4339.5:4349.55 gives 5.84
